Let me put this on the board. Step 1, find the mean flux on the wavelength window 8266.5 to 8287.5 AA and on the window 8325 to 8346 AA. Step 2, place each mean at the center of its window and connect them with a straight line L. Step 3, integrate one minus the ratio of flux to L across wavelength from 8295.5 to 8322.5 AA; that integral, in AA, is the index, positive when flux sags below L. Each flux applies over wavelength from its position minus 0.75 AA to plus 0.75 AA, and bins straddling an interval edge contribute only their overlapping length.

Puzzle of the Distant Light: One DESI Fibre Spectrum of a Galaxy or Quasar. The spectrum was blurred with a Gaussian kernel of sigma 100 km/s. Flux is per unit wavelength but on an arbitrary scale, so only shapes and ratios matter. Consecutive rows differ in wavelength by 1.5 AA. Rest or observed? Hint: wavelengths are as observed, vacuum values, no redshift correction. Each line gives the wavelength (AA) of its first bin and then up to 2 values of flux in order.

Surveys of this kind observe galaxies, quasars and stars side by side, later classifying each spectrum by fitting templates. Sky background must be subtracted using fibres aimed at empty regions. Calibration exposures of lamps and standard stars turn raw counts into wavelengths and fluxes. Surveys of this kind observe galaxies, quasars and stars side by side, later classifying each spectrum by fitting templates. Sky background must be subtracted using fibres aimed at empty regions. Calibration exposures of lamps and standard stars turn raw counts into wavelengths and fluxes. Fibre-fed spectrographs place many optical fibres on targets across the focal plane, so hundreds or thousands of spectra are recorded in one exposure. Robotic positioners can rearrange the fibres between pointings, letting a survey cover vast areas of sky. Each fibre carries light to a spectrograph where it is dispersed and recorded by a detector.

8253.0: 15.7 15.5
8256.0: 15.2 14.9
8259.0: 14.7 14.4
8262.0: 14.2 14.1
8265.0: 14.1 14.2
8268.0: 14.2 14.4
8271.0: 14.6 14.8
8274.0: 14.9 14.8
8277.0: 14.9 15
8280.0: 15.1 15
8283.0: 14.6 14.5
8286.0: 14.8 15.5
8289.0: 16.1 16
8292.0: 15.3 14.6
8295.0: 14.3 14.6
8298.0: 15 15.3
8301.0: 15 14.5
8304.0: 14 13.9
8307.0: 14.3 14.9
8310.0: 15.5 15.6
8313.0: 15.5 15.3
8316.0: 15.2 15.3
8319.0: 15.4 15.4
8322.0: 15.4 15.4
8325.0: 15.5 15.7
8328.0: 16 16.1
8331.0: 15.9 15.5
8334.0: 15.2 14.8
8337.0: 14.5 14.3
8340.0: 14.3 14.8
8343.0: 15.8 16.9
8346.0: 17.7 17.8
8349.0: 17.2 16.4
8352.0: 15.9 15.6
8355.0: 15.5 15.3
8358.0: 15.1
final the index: 0.25 AA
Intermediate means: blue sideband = 14.7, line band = 15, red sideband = 15.5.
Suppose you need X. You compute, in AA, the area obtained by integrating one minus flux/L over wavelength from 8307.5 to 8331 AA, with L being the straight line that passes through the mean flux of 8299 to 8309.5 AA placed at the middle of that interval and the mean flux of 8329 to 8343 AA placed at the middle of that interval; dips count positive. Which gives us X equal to -1.1 AA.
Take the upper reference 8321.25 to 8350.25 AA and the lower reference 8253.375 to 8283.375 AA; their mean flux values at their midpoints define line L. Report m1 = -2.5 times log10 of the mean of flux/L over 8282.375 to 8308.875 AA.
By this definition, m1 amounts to 0.02 mag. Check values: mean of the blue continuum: 14.7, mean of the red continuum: 15.7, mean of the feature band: 14.8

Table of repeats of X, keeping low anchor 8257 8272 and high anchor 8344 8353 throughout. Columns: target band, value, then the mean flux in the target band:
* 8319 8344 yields 1.70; 15.3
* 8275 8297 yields 0.03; 15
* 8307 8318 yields 0.41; 15.3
